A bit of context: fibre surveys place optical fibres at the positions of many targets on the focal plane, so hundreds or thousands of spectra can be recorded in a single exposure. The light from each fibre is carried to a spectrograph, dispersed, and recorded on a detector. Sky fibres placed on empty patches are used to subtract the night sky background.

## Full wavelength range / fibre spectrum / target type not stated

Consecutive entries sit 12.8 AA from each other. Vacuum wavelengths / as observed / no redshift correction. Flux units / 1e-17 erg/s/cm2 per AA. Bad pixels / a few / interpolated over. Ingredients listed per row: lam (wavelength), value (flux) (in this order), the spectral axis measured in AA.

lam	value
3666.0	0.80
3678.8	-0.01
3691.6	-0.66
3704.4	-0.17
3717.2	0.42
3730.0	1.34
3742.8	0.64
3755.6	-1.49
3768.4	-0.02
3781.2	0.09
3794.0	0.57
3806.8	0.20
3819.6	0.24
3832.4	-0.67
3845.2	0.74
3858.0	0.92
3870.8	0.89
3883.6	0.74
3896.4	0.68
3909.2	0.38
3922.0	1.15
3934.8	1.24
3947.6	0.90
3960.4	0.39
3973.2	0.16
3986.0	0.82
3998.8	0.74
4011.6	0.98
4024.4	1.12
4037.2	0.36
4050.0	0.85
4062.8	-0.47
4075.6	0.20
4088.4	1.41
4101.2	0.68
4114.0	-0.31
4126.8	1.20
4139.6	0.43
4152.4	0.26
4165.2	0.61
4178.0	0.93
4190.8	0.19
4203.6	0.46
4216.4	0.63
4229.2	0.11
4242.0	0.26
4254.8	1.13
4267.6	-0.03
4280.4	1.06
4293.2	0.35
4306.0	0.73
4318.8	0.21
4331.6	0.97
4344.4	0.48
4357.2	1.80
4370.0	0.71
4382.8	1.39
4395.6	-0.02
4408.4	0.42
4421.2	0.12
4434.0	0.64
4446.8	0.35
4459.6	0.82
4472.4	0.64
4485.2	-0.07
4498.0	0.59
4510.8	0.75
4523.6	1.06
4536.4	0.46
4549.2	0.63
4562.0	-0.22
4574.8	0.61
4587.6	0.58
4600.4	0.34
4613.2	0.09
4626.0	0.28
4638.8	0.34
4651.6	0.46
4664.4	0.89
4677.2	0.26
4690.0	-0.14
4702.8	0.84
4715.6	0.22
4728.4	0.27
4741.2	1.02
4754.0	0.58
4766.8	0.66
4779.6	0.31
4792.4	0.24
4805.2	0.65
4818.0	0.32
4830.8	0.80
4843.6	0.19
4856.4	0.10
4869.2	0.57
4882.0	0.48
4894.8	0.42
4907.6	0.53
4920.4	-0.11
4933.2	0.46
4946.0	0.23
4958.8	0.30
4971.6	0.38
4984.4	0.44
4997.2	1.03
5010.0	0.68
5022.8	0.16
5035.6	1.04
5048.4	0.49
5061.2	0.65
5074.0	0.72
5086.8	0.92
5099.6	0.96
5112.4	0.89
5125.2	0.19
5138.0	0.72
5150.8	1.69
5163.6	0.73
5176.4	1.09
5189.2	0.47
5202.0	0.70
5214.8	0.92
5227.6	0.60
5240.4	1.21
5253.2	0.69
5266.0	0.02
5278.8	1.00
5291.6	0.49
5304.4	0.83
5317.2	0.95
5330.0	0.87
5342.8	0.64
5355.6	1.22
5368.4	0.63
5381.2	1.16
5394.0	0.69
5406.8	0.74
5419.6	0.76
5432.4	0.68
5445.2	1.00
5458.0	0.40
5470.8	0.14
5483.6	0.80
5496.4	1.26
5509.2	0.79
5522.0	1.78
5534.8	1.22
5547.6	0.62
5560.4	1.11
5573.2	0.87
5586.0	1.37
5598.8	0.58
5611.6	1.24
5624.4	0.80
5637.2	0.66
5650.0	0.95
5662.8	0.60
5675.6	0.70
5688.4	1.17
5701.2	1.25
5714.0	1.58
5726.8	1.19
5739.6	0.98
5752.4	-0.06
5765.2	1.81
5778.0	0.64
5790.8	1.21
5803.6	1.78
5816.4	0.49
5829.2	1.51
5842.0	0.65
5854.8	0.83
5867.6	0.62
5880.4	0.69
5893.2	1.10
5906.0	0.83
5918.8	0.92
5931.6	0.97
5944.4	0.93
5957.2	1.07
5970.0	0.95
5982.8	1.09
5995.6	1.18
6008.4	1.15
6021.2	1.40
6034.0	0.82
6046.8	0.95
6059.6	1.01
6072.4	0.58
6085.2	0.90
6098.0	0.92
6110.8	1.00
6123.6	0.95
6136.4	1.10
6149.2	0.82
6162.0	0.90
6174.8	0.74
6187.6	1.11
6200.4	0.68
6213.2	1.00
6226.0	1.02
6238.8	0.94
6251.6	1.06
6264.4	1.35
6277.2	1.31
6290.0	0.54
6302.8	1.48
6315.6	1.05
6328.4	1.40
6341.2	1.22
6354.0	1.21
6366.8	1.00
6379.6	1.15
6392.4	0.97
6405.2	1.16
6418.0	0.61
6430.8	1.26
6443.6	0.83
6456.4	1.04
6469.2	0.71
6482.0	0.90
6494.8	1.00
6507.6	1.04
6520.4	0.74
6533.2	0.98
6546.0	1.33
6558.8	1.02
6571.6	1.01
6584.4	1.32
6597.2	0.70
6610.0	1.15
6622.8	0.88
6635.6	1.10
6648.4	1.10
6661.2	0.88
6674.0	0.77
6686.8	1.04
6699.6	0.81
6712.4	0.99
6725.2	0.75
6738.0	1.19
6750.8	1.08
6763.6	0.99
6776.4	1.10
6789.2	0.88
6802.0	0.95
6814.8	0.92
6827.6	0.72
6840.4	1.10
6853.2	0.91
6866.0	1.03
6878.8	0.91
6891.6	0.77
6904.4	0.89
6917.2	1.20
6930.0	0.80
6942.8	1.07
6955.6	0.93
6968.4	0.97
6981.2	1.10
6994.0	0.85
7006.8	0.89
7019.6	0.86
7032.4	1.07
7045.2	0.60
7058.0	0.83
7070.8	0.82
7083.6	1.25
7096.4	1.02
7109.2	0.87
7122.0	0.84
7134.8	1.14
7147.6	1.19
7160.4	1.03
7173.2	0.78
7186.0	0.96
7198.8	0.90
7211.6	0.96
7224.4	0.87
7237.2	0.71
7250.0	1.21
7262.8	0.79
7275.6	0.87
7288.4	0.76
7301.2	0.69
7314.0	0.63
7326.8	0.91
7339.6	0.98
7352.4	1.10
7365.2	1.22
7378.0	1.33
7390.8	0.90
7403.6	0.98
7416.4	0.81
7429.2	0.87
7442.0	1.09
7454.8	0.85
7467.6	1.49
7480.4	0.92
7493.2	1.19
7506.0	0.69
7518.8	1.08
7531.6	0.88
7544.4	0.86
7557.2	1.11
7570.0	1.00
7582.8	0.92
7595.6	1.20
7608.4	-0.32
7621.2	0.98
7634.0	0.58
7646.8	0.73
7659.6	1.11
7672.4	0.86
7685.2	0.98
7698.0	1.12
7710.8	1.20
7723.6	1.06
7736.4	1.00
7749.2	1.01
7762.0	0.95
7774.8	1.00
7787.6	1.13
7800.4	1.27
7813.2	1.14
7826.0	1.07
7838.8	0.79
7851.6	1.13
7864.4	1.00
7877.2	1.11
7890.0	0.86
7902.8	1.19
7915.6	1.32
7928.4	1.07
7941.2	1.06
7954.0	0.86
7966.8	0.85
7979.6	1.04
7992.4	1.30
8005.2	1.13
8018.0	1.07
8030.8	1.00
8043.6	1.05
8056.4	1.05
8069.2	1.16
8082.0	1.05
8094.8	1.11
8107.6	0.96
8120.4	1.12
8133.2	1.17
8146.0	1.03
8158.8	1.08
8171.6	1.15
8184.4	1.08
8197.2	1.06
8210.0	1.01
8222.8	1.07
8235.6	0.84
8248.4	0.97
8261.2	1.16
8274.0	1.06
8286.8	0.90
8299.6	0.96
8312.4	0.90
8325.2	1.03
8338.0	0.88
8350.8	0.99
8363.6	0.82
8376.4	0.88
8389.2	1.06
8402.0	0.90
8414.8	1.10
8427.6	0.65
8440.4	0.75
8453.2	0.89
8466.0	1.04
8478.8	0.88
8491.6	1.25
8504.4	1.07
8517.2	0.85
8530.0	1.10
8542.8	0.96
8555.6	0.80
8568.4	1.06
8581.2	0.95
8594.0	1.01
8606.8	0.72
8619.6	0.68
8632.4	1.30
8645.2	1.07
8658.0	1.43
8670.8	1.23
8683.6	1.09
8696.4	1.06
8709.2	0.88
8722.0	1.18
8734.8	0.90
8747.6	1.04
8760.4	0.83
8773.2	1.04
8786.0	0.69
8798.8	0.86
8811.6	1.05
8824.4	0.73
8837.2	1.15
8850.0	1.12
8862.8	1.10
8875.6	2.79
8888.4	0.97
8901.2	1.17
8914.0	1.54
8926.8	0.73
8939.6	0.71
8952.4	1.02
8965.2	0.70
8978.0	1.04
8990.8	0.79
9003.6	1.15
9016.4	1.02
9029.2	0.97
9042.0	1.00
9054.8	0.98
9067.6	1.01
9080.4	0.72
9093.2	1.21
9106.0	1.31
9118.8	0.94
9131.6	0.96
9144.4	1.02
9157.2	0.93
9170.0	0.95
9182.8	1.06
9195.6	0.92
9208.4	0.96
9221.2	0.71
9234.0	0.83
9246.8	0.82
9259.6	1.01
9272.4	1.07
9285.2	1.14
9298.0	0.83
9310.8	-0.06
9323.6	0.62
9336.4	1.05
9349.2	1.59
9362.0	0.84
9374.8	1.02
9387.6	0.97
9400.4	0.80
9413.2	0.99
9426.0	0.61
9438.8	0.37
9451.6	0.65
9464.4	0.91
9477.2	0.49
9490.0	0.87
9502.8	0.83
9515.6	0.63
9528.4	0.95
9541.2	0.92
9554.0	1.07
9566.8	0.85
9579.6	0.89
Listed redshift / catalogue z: 0.353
